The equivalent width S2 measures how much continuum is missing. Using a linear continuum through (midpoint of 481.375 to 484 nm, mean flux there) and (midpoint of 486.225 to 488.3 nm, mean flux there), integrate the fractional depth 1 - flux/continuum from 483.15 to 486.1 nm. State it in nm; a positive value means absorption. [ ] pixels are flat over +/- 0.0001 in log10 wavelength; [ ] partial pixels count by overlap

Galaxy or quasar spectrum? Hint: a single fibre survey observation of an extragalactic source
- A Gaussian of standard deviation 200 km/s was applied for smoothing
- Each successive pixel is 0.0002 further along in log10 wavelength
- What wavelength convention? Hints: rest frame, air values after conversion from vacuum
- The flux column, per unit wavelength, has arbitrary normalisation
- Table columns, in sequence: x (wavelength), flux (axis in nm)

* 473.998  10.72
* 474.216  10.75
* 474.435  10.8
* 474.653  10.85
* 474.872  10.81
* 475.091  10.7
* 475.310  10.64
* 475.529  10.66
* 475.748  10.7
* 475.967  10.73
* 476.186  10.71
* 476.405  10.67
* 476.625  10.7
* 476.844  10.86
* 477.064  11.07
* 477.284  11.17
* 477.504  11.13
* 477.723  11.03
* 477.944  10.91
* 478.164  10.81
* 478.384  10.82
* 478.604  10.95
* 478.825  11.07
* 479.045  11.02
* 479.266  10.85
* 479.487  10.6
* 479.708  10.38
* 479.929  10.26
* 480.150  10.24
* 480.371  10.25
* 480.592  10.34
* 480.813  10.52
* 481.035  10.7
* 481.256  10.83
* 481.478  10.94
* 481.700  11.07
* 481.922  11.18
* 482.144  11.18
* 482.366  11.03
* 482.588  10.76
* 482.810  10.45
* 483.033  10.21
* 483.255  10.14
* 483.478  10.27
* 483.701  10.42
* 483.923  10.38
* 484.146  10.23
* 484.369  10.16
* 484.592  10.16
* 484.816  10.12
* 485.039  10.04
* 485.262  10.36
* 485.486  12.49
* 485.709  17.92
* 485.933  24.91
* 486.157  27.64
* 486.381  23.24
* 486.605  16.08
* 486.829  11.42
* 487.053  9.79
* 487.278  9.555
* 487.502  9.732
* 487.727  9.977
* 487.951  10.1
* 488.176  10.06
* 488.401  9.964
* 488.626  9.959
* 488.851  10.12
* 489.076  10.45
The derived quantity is -0.23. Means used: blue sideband 10.7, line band 12.4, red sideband 12.5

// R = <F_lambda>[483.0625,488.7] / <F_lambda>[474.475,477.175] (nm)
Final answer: 1.17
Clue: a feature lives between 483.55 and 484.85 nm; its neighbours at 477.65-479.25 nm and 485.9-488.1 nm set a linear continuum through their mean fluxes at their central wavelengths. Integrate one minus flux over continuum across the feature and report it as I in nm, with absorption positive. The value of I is 0.31 nm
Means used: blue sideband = 10.9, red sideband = 14.8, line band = 10.3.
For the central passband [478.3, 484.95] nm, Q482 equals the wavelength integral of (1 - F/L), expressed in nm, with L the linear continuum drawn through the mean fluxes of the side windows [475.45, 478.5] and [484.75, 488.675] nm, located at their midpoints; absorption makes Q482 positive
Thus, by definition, 0.86 nm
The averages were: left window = 10.9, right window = 13.6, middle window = 10.6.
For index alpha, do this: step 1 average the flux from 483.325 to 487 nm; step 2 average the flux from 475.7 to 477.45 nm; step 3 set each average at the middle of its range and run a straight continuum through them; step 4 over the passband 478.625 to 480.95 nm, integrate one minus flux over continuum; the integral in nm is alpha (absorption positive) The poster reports 0.28 nm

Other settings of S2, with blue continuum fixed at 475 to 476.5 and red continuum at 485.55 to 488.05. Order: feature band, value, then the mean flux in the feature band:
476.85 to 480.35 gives 0.320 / 10.8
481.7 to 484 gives 0.521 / 10.6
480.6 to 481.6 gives 0.176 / 10.7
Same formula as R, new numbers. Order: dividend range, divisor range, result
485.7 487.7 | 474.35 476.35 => 1.52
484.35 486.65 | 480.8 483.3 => 1.48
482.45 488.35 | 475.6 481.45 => 1.17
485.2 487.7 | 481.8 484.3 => 1.48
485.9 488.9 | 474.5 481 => 1.26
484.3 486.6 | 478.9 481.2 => 1.50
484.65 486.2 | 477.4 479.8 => 1.43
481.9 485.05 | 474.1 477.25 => 0.97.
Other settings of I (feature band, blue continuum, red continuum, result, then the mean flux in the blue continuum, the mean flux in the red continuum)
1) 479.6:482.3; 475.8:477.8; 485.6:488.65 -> 0.36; 10.9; 14.4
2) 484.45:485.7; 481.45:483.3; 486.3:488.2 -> 0.04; 10.8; 12.1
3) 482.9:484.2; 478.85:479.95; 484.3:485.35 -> 0.00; 10.7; 10.2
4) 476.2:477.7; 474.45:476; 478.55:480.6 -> -0.03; 10.7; 10.6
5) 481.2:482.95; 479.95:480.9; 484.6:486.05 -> 0.10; 10.3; 14.1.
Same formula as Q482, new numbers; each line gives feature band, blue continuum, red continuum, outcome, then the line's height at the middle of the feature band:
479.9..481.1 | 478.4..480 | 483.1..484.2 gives 0.03 nm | 10.6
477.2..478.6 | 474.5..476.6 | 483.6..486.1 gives 0.03 nm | 11.3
